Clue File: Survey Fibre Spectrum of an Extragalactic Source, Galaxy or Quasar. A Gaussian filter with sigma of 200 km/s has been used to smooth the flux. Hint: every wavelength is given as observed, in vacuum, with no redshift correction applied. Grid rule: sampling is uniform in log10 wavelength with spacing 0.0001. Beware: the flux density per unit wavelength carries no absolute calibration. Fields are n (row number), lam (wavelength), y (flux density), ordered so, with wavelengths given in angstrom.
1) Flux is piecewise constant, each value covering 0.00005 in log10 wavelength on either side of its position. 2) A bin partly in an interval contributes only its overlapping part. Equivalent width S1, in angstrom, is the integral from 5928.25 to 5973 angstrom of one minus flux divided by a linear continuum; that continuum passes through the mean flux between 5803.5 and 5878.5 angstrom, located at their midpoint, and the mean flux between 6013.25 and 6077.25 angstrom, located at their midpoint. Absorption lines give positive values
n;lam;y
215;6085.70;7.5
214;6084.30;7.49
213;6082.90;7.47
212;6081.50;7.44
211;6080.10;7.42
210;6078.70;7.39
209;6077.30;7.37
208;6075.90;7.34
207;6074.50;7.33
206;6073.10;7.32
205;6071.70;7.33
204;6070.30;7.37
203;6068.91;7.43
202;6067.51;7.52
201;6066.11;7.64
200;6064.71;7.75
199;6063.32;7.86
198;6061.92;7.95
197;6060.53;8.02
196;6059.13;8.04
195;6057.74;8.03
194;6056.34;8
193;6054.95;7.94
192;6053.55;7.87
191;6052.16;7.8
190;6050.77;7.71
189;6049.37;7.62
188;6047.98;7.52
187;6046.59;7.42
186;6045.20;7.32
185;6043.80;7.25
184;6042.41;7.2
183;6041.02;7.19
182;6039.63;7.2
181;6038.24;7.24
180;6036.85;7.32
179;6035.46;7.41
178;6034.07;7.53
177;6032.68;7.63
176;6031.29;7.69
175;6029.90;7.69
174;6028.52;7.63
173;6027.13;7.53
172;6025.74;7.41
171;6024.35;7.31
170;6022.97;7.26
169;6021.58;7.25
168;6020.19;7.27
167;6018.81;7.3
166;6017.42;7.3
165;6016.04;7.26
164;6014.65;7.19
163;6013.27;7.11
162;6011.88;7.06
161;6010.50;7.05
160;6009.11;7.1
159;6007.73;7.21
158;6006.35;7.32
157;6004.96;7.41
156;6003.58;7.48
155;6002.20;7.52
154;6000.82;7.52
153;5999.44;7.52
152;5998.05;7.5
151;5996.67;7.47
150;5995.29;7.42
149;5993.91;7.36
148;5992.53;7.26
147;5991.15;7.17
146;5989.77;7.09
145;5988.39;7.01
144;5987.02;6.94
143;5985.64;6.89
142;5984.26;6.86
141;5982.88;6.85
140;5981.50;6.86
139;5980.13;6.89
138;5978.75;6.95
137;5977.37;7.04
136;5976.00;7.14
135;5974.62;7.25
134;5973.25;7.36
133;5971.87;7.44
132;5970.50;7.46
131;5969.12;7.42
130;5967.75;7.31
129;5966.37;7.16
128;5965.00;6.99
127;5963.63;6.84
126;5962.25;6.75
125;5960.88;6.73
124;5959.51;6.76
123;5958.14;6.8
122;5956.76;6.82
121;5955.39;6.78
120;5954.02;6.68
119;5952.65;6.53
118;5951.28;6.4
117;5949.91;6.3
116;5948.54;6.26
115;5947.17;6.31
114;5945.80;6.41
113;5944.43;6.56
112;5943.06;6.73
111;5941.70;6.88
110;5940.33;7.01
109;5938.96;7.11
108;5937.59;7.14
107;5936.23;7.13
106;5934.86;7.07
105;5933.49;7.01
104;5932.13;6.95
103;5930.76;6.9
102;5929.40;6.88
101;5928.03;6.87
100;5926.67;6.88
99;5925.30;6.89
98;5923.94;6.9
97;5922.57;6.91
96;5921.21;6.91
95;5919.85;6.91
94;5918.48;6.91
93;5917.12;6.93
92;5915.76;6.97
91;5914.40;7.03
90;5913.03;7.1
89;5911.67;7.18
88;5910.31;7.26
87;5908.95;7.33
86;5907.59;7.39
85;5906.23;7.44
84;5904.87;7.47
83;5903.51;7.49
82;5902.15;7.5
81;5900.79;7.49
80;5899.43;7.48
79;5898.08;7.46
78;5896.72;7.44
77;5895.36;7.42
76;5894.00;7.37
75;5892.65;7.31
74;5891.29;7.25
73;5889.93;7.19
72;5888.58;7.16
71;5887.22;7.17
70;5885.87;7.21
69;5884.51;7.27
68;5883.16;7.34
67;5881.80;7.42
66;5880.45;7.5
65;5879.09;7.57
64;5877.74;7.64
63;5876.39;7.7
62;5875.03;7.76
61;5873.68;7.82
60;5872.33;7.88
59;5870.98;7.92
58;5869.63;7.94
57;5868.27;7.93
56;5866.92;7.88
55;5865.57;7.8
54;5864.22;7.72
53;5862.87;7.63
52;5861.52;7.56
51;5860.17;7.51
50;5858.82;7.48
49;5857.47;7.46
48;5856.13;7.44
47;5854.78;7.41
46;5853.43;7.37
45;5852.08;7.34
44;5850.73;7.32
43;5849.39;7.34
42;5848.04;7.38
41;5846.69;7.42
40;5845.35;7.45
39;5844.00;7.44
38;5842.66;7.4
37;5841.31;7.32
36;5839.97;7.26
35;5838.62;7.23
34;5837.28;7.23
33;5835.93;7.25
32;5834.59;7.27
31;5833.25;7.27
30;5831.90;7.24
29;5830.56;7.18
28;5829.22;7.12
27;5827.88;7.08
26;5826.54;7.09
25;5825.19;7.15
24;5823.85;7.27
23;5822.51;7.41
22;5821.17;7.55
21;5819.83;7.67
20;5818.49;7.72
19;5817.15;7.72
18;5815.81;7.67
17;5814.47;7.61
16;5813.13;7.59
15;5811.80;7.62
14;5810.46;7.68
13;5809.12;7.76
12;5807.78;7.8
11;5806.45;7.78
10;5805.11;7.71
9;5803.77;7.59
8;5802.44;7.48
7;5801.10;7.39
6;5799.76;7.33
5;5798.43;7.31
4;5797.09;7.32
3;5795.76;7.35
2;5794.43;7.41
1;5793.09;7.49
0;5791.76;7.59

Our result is 3.85 angstrom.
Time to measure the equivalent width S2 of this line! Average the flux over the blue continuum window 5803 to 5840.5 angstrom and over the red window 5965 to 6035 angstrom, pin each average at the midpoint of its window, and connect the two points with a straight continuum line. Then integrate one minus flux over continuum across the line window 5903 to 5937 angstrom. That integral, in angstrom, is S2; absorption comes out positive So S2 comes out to 1.3 angstrom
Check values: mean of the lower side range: 7.45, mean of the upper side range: 7.27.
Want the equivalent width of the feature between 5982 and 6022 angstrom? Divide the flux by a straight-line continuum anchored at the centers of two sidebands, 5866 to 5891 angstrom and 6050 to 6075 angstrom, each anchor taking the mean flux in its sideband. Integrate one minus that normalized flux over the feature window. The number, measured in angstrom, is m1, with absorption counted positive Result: 2.3 angstrom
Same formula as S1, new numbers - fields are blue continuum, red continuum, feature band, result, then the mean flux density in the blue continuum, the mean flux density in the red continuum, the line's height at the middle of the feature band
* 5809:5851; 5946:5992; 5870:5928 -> -1.28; 7.39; 6.91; 7.15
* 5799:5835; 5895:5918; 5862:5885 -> -1.00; 7.47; 7.31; 7.37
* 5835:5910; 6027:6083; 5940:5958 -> 2.20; 7.47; 7.56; 7.51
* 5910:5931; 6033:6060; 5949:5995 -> 1.49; 6.96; 7.56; 7.21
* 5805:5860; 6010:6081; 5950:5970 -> 1.65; 7.42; 7.48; 7.46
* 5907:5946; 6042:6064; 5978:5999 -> 0.68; 6.98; 7.73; 7.34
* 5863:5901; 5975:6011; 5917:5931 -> 0.96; 7.54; 7.19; 7.41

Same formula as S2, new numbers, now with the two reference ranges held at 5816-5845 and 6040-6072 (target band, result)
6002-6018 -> 0.7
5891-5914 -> 0.2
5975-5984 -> 0.7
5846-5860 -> -0.1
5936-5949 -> 1.3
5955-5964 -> 0.9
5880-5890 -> 0.2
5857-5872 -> -0.7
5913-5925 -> 0.8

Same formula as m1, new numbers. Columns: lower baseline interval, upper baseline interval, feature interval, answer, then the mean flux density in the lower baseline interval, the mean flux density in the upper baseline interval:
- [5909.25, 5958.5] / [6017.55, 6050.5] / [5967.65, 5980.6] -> -0.29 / 6.84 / 7.4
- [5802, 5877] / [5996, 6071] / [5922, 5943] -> 1.50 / 7.51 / 7.48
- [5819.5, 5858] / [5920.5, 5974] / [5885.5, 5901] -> -0.50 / 7.32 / 6.88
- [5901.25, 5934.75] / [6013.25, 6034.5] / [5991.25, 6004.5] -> -0.20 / 7.08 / 7.41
